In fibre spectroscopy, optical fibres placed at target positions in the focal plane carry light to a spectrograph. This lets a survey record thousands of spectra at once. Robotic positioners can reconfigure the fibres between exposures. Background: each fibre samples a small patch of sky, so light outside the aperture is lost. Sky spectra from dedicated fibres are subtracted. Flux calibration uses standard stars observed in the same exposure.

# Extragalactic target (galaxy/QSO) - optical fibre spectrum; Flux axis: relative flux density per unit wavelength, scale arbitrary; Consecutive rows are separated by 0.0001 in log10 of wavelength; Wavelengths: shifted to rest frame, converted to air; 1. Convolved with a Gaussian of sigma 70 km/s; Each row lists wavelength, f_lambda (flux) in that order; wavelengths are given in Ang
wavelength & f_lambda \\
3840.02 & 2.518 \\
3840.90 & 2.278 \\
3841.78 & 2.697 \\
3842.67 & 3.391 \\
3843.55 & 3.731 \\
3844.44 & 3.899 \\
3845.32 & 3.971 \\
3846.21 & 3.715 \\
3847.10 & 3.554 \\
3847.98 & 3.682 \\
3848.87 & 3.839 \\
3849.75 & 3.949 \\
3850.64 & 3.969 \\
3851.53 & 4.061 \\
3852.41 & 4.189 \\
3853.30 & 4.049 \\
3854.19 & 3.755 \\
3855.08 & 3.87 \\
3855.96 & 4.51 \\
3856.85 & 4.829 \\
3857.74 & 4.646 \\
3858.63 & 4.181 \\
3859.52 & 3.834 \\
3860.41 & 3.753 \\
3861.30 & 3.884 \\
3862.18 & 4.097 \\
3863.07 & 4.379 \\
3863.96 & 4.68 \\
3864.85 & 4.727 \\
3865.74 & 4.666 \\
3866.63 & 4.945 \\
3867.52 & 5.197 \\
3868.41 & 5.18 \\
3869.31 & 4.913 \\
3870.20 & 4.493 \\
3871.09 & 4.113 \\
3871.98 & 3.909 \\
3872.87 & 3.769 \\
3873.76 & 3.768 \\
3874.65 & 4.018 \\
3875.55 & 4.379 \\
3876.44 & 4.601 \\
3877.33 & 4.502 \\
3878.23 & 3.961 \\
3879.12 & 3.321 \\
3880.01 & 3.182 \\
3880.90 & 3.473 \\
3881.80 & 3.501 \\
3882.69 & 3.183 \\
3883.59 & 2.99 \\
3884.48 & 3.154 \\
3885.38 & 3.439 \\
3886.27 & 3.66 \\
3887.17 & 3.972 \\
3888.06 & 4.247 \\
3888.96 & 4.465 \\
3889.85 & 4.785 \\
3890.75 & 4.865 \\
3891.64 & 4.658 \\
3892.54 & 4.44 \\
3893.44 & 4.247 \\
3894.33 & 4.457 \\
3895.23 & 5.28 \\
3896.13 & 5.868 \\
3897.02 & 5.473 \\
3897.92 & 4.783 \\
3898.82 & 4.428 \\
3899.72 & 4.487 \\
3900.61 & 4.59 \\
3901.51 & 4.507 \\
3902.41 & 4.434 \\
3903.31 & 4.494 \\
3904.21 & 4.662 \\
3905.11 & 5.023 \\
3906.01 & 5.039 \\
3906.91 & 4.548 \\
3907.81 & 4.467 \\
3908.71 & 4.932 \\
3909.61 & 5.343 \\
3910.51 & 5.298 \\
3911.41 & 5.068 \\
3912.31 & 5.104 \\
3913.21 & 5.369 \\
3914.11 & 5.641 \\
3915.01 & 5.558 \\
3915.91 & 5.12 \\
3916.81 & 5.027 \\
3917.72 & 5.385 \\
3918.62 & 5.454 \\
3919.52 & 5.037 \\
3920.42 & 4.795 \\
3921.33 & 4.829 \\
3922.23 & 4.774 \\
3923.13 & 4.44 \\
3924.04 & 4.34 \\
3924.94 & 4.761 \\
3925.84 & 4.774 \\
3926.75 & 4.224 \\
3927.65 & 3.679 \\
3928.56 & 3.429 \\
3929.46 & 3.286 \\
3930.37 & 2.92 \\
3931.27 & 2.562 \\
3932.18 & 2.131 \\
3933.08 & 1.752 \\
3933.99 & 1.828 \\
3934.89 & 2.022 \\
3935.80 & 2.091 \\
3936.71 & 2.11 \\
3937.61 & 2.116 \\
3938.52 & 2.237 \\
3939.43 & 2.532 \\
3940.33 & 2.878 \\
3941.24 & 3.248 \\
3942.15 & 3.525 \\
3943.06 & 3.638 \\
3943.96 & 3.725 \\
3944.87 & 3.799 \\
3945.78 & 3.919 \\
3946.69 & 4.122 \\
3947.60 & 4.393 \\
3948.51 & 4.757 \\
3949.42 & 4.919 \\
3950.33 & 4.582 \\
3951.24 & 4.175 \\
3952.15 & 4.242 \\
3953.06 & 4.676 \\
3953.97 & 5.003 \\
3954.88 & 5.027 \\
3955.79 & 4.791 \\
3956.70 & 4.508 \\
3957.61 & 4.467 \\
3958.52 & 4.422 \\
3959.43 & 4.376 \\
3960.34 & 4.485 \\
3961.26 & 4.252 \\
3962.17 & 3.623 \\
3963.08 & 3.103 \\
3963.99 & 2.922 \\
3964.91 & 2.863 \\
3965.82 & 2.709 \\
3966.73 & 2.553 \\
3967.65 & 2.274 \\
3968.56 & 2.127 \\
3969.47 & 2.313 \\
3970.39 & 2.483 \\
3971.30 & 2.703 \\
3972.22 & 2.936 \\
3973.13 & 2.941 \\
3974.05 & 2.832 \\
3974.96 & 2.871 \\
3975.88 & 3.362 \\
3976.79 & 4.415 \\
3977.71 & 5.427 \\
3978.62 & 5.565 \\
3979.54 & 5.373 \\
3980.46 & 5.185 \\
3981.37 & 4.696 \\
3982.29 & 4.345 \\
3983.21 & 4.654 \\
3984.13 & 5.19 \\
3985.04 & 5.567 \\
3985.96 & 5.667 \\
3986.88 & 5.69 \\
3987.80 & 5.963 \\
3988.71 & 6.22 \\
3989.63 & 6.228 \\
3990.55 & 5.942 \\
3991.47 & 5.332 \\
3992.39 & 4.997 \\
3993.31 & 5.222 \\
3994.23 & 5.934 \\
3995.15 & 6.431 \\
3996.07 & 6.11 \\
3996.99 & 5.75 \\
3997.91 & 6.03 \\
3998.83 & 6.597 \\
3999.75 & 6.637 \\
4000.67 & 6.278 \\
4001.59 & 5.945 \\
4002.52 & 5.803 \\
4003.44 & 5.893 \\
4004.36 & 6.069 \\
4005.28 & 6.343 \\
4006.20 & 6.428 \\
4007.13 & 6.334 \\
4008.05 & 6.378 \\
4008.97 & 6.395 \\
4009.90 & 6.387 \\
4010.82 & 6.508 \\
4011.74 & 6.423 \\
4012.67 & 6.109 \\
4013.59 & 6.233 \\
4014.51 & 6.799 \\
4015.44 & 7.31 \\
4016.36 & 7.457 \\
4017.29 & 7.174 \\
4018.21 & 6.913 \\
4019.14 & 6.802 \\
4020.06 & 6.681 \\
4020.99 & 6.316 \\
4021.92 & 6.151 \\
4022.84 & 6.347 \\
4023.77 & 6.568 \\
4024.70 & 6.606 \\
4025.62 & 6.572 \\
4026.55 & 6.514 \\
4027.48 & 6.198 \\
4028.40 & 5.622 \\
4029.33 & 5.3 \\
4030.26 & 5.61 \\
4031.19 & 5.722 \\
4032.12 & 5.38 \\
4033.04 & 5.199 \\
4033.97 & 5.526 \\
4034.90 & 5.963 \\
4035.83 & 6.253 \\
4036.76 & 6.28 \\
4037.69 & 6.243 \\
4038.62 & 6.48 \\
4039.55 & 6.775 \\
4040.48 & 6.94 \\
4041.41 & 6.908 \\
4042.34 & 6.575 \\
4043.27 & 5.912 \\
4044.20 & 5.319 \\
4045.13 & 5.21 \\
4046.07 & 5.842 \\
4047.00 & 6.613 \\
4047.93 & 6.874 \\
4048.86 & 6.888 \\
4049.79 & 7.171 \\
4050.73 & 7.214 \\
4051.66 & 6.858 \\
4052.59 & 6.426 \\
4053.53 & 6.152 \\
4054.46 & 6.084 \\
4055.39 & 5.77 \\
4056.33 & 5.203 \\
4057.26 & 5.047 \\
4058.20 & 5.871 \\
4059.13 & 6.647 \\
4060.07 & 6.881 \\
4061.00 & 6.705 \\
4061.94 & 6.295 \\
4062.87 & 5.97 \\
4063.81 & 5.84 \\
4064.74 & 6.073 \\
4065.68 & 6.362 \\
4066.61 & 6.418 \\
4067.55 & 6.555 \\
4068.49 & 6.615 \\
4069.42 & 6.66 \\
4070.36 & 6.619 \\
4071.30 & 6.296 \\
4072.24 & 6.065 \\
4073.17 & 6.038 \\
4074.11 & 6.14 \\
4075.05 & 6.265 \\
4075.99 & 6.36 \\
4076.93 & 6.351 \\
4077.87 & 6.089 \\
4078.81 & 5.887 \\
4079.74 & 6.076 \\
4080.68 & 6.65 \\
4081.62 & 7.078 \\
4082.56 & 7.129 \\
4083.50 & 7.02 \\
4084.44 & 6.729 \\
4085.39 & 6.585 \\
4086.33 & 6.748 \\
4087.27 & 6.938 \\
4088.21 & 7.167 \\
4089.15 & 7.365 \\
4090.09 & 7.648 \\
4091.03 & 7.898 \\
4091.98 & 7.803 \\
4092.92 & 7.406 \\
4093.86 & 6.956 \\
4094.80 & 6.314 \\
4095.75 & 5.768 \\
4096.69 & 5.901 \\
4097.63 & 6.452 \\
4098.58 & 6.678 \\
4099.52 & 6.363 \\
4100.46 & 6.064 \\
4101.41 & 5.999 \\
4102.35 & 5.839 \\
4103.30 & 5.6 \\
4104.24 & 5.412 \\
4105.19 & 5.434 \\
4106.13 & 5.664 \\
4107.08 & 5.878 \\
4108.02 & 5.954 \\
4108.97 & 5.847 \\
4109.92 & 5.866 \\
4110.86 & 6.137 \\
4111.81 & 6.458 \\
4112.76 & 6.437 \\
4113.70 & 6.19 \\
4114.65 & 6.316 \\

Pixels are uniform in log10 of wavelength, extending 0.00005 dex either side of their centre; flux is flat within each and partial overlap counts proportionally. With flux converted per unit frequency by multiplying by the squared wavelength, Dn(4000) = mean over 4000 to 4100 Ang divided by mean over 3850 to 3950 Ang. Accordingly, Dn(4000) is 1.7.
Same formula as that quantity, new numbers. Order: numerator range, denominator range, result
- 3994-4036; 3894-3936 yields 1.49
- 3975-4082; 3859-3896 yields 1.57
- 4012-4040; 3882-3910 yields 1.50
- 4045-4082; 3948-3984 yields 1.68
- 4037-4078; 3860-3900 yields 1.61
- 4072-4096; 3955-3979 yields 2.02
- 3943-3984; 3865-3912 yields 0.93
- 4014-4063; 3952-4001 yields 1.42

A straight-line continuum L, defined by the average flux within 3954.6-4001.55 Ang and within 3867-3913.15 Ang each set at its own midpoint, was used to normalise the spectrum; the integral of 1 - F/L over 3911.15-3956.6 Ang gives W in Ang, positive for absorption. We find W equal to 5.0 Ang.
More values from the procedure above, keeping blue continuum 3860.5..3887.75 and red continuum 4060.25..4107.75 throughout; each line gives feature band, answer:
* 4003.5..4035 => -3.30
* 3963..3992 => 6.10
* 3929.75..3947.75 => 7.31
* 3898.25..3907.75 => -0.48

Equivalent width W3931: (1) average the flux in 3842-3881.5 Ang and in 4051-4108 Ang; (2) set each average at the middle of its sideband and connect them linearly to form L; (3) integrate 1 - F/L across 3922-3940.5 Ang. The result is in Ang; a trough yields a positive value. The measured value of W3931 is 6.7 Ang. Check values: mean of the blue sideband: 4.12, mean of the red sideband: 6.39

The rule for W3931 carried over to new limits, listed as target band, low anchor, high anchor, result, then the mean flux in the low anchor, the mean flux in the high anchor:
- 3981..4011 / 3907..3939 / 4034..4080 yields -3.4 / 4.06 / 6.28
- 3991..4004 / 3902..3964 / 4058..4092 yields -1.7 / 4.13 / 6.58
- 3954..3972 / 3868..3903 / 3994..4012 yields 6.6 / 4.24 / 6.24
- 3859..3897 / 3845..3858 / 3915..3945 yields -3.3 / 4.03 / 3.62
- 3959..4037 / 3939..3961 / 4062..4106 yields -4.5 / 4.18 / 6.46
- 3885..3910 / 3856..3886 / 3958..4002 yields -2.4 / 4.11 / 4.58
